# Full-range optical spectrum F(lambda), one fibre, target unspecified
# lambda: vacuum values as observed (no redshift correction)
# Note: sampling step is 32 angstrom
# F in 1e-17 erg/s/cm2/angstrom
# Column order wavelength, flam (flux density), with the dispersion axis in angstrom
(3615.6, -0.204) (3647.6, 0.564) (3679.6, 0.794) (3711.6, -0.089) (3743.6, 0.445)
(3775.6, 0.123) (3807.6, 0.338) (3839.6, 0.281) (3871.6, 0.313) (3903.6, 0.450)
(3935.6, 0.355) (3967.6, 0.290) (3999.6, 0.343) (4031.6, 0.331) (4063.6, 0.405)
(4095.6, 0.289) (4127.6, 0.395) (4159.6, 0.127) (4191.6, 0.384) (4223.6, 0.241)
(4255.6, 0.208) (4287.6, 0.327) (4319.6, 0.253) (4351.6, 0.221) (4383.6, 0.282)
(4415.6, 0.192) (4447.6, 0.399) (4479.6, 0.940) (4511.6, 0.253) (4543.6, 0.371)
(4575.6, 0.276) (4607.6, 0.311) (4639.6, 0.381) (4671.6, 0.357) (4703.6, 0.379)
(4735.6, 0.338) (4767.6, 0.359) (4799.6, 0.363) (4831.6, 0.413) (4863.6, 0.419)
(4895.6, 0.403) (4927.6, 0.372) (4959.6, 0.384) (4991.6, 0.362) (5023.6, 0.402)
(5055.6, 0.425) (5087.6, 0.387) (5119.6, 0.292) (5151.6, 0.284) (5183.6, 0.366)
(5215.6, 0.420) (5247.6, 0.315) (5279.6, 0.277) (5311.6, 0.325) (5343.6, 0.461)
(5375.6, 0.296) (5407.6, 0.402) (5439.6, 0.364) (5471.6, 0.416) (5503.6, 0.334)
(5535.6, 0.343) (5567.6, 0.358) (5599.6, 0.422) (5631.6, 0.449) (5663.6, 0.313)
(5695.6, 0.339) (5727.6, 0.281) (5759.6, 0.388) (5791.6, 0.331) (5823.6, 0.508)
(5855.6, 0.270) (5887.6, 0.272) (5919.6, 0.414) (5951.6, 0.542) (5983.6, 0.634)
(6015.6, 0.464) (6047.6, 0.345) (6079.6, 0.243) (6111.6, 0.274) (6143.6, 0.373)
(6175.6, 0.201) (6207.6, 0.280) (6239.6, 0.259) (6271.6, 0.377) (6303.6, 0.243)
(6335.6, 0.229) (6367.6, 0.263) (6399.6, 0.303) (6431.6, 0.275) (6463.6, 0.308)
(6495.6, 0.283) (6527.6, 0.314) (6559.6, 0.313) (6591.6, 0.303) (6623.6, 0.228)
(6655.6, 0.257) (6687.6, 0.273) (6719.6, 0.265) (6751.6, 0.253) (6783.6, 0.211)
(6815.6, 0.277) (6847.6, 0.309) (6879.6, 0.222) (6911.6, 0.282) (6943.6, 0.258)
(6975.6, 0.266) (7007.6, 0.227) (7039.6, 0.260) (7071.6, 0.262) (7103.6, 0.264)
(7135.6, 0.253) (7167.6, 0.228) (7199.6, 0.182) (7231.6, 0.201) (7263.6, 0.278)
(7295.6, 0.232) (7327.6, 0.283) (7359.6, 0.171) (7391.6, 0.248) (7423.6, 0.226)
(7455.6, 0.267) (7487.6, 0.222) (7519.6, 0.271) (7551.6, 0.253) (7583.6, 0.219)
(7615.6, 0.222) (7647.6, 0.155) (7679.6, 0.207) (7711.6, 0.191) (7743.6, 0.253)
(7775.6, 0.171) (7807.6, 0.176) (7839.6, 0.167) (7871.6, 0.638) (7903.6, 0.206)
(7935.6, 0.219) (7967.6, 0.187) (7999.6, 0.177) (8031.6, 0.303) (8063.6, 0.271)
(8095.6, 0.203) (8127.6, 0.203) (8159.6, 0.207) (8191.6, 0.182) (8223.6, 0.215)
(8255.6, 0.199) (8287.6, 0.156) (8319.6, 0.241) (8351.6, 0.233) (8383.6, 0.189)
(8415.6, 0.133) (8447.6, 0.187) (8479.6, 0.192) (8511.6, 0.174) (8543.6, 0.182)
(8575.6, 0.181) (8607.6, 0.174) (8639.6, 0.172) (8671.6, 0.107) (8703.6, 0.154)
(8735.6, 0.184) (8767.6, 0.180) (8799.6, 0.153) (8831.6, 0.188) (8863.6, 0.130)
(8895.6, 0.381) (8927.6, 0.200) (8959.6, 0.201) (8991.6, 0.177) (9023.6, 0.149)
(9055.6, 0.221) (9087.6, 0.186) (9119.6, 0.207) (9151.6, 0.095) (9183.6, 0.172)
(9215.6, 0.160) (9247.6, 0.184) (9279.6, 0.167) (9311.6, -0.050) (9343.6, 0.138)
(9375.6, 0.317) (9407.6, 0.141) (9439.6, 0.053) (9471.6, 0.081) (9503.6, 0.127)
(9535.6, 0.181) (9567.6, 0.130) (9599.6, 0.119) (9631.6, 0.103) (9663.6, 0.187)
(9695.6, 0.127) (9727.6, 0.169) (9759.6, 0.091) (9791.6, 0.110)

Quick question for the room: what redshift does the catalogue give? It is 0.198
